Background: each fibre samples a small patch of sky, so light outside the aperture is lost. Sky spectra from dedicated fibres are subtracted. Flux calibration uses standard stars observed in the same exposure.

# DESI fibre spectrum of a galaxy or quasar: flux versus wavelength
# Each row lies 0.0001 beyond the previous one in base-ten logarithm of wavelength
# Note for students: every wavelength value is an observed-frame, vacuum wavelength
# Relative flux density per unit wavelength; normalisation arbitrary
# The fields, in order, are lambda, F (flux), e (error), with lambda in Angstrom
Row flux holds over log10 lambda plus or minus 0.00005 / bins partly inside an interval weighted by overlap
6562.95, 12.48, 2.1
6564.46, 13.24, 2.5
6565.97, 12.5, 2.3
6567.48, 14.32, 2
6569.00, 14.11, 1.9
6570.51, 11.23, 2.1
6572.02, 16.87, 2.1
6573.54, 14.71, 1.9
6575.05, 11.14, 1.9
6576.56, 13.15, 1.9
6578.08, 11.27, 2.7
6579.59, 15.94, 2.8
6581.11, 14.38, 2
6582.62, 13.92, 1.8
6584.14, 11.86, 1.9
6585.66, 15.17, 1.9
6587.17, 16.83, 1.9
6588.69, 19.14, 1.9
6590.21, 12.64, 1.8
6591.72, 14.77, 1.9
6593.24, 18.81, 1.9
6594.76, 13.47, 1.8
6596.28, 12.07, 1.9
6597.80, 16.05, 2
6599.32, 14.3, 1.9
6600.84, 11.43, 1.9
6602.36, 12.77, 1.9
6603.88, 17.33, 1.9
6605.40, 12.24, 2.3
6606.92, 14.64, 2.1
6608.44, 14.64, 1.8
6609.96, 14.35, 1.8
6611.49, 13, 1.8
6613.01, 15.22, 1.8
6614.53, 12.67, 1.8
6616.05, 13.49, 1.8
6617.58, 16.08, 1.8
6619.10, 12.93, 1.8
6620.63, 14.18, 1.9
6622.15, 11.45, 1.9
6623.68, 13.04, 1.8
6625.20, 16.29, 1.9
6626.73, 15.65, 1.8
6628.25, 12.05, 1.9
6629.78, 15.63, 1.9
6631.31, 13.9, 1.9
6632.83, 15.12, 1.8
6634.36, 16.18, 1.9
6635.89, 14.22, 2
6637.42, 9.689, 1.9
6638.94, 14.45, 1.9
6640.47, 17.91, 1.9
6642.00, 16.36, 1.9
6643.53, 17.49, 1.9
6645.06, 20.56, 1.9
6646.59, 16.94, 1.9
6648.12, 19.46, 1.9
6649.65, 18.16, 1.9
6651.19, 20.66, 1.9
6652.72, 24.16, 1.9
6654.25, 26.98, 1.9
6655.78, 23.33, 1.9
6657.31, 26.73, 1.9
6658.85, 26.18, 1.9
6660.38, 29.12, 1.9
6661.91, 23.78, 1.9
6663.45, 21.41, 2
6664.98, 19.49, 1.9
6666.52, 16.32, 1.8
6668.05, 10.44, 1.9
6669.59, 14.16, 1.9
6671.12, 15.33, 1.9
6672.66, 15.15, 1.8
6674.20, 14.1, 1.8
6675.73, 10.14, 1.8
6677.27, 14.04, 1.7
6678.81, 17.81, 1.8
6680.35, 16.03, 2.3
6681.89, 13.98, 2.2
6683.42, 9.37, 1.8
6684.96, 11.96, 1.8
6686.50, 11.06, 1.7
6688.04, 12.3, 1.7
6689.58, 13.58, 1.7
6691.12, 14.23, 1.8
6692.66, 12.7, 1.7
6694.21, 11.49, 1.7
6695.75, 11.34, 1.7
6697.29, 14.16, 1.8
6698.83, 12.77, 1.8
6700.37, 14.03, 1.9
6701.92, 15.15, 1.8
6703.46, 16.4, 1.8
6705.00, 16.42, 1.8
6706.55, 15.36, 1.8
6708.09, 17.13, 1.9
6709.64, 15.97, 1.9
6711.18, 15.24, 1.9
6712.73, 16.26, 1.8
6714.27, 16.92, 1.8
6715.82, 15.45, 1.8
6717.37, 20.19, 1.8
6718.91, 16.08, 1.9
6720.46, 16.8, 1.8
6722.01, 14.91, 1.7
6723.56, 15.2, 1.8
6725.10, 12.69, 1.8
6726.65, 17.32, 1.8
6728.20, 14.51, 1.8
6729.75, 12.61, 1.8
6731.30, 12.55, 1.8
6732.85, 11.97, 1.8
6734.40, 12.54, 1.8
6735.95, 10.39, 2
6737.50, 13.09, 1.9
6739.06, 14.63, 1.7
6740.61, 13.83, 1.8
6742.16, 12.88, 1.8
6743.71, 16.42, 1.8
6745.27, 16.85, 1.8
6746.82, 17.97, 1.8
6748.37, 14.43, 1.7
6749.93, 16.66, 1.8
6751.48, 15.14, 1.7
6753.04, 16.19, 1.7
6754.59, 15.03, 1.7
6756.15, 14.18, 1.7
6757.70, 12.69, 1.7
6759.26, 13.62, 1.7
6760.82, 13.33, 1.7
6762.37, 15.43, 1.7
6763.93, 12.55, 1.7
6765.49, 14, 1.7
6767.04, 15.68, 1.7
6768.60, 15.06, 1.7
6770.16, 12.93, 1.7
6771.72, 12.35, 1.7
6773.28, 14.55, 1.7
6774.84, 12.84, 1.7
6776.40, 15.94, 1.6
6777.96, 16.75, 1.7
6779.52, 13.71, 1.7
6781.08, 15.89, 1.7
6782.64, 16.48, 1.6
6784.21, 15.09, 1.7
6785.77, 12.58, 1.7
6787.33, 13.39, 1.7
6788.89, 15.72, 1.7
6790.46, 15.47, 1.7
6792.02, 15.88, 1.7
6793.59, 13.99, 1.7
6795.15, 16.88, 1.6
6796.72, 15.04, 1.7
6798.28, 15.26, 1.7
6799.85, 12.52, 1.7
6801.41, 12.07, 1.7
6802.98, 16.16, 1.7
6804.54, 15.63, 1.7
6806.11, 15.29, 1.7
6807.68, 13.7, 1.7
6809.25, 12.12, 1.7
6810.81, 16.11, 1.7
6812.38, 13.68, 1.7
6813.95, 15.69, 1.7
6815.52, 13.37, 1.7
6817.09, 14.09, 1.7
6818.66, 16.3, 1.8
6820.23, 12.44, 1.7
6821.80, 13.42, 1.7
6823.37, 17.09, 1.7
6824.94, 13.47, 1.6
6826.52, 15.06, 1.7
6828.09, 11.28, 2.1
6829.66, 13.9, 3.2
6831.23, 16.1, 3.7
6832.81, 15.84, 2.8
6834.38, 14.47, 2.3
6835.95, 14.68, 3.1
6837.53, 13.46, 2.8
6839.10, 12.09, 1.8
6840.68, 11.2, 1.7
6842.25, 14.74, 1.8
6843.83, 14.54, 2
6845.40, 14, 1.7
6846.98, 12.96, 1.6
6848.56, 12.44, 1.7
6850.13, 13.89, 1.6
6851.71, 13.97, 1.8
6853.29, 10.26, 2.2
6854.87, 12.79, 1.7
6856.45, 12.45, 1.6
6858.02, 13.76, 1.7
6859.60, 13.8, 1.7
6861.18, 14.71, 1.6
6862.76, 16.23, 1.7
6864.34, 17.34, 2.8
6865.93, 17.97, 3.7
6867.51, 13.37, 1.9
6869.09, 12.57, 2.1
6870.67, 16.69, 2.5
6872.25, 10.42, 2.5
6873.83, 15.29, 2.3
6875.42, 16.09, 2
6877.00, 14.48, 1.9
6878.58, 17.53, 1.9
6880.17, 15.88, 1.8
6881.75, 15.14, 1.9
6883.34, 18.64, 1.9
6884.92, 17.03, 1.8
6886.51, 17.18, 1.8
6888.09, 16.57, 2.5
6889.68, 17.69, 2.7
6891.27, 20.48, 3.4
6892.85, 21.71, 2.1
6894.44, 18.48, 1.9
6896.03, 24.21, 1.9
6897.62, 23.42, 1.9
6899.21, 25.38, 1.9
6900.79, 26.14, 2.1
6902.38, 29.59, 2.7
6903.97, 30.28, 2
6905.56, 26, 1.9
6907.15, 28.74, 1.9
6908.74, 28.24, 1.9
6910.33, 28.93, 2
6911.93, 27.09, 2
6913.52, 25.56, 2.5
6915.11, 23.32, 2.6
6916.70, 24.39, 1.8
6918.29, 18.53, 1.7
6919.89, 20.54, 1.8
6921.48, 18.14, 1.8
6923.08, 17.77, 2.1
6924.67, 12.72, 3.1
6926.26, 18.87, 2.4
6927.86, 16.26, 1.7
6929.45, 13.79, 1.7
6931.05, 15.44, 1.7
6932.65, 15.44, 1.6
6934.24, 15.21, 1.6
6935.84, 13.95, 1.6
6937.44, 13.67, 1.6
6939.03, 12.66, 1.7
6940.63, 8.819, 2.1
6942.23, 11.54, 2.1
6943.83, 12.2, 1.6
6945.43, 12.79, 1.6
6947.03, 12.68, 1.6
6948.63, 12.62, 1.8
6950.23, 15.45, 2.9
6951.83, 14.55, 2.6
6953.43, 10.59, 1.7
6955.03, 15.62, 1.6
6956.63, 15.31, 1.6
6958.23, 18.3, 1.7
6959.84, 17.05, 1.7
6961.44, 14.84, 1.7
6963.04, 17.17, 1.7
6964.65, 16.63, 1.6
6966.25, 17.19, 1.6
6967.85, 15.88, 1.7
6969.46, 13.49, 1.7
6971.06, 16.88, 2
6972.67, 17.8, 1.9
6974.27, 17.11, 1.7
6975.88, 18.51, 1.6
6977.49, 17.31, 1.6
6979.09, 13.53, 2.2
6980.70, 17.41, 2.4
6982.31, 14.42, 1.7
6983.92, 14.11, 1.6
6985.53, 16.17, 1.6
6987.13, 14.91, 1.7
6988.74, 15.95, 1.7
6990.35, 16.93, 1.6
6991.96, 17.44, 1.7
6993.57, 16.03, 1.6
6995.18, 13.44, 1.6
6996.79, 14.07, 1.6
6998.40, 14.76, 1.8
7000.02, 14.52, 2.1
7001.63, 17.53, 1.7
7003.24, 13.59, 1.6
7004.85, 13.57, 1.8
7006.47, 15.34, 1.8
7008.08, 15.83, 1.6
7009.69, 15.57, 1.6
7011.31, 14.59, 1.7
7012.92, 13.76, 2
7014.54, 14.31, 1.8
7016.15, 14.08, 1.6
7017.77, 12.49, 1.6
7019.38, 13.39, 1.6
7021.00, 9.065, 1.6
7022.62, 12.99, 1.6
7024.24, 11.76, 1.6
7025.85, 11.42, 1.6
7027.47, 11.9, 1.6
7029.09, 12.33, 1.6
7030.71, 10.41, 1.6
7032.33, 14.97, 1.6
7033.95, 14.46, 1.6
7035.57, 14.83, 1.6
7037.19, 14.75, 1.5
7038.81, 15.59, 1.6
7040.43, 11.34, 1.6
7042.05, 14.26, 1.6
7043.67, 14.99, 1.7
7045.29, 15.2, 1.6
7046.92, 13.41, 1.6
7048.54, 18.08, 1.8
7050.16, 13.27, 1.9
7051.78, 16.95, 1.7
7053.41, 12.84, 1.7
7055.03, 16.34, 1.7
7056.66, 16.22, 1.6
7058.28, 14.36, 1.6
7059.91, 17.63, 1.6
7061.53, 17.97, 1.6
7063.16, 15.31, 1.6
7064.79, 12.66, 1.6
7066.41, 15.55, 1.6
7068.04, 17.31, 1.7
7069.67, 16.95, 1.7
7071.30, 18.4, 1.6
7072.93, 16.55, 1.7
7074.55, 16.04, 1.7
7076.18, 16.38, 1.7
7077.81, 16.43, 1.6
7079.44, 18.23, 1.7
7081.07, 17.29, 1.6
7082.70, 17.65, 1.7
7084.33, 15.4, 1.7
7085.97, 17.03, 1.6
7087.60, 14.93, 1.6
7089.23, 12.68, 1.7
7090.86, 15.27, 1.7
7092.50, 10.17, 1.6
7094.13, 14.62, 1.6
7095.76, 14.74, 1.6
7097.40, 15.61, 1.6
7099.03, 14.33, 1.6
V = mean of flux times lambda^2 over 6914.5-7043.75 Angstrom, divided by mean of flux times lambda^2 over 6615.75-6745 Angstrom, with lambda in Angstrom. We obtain 1.04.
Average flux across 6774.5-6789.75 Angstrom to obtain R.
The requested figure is 14.9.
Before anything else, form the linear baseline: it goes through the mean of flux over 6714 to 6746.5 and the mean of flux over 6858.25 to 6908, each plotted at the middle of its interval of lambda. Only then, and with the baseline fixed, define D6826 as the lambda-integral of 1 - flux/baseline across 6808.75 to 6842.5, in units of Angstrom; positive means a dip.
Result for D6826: 6.3 Angstrom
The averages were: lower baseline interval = 14.7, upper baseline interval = 19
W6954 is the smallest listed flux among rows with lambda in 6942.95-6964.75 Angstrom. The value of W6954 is 10.59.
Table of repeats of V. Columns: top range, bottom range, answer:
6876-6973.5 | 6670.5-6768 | 1.34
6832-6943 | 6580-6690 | 1.18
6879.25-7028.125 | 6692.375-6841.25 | 1.23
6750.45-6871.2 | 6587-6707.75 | 0.96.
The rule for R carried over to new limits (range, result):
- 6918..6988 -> 15.3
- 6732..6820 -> 14.5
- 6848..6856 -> 12.7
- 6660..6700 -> 14.7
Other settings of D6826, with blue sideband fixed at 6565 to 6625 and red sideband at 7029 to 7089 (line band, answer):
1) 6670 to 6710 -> 1.3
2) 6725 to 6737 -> 1.2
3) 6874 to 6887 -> -1.3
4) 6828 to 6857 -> 2.6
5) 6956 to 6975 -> -1.6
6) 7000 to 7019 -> 0.9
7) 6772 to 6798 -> -0.6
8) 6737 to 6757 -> -0.9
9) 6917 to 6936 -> -2.0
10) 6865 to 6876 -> 0.2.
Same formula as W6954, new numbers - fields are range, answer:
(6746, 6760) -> 12.69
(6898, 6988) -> 8.819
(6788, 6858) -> 10.26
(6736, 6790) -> 12.35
